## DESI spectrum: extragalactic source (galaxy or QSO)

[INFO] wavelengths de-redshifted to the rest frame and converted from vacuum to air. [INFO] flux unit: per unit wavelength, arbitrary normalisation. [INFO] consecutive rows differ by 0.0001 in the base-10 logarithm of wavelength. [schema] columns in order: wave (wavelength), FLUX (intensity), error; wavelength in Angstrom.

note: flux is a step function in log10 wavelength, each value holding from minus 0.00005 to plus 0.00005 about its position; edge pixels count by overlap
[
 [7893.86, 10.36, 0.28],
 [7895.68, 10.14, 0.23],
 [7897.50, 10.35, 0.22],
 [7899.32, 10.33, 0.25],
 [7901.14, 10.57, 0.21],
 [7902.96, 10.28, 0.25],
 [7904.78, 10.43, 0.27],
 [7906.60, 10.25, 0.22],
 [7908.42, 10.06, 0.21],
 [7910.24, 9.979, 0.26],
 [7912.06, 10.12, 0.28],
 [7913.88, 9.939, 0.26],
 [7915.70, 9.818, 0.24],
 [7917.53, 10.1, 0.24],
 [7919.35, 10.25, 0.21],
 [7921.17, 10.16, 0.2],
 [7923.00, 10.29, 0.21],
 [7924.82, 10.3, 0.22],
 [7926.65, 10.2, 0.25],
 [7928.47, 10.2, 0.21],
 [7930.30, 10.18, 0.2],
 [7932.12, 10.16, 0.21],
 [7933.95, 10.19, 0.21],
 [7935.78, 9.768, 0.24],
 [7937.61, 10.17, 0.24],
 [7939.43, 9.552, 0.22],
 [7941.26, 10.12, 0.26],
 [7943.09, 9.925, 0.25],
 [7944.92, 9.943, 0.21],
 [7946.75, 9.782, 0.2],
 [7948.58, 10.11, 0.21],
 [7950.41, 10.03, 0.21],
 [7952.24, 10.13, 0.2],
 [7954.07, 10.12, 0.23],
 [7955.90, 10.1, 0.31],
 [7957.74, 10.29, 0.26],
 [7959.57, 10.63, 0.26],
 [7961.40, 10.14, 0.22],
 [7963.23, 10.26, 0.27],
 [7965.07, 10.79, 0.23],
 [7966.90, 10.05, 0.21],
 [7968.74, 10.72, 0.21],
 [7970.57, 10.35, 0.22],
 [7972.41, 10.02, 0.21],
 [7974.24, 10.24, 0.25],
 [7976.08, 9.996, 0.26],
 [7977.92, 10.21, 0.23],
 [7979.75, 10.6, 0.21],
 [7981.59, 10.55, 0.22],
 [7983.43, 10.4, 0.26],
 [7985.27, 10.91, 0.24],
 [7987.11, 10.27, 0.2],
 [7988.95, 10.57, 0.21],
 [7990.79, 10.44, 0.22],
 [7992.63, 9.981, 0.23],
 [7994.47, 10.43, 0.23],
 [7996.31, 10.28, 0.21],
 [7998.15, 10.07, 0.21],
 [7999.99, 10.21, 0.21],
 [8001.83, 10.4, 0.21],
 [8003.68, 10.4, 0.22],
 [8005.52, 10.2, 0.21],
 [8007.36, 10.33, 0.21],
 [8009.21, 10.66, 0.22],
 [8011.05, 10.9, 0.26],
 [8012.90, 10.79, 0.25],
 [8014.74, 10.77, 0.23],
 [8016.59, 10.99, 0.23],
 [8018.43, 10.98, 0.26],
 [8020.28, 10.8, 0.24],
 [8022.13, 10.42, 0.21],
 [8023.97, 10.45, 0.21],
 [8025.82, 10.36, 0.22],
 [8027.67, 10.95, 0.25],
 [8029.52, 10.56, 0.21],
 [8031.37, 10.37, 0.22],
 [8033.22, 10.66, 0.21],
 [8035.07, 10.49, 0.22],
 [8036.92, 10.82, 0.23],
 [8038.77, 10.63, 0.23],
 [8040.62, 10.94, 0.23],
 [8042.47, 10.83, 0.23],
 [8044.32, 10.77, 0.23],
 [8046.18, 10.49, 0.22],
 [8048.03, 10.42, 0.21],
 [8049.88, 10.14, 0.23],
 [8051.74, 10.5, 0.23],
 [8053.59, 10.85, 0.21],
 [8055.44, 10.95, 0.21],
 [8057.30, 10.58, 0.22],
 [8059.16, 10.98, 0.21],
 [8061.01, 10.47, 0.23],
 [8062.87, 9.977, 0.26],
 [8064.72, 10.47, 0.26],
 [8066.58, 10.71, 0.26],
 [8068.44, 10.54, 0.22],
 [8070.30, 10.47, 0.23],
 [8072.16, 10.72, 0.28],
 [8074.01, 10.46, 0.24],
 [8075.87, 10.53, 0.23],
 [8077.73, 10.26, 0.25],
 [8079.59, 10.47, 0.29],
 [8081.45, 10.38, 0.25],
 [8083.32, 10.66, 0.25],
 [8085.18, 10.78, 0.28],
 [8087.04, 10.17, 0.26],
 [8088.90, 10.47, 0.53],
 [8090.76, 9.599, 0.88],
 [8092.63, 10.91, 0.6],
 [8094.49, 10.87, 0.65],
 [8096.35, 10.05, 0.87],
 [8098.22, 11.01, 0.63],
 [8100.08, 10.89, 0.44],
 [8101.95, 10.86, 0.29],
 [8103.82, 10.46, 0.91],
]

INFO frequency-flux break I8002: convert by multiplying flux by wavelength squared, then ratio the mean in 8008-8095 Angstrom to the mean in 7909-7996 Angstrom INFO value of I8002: 1.06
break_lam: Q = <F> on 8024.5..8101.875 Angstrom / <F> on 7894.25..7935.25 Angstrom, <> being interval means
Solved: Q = 1.04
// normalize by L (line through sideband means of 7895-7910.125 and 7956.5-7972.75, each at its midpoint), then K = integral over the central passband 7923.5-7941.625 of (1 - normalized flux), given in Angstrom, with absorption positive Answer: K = 0.4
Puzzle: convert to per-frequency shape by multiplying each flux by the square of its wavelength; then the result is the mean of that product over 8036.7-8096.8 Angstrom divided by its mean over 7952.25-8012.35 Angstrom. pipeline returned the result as 1.04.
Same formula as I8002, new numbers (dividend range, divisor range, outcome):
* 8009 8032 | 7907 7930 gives 1.08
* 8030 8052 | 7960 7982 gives 1.04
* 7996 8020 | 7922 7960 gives 1.06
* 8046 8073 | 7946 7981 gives 1.05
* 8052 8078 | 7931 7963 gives 1.08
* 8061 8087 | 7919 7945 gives 1.08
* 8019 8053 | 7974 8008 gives 1.04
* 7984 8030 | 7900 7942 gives 1.06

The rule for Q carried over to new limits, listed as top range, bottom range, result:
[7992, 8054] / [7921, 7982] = 1.04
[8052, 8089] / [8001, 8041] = 0.99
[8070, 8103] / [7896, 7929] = 1.03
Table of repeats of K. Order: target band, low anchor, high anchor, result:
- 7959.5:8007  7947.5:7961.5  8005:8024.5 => 0.36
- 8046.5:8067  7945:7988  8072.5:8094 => -0.27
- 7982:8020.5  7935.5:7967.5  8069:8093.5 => -0.99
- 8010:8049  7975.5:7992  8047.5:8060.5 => -0.44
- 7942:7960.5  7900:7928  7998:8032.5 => 0.40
